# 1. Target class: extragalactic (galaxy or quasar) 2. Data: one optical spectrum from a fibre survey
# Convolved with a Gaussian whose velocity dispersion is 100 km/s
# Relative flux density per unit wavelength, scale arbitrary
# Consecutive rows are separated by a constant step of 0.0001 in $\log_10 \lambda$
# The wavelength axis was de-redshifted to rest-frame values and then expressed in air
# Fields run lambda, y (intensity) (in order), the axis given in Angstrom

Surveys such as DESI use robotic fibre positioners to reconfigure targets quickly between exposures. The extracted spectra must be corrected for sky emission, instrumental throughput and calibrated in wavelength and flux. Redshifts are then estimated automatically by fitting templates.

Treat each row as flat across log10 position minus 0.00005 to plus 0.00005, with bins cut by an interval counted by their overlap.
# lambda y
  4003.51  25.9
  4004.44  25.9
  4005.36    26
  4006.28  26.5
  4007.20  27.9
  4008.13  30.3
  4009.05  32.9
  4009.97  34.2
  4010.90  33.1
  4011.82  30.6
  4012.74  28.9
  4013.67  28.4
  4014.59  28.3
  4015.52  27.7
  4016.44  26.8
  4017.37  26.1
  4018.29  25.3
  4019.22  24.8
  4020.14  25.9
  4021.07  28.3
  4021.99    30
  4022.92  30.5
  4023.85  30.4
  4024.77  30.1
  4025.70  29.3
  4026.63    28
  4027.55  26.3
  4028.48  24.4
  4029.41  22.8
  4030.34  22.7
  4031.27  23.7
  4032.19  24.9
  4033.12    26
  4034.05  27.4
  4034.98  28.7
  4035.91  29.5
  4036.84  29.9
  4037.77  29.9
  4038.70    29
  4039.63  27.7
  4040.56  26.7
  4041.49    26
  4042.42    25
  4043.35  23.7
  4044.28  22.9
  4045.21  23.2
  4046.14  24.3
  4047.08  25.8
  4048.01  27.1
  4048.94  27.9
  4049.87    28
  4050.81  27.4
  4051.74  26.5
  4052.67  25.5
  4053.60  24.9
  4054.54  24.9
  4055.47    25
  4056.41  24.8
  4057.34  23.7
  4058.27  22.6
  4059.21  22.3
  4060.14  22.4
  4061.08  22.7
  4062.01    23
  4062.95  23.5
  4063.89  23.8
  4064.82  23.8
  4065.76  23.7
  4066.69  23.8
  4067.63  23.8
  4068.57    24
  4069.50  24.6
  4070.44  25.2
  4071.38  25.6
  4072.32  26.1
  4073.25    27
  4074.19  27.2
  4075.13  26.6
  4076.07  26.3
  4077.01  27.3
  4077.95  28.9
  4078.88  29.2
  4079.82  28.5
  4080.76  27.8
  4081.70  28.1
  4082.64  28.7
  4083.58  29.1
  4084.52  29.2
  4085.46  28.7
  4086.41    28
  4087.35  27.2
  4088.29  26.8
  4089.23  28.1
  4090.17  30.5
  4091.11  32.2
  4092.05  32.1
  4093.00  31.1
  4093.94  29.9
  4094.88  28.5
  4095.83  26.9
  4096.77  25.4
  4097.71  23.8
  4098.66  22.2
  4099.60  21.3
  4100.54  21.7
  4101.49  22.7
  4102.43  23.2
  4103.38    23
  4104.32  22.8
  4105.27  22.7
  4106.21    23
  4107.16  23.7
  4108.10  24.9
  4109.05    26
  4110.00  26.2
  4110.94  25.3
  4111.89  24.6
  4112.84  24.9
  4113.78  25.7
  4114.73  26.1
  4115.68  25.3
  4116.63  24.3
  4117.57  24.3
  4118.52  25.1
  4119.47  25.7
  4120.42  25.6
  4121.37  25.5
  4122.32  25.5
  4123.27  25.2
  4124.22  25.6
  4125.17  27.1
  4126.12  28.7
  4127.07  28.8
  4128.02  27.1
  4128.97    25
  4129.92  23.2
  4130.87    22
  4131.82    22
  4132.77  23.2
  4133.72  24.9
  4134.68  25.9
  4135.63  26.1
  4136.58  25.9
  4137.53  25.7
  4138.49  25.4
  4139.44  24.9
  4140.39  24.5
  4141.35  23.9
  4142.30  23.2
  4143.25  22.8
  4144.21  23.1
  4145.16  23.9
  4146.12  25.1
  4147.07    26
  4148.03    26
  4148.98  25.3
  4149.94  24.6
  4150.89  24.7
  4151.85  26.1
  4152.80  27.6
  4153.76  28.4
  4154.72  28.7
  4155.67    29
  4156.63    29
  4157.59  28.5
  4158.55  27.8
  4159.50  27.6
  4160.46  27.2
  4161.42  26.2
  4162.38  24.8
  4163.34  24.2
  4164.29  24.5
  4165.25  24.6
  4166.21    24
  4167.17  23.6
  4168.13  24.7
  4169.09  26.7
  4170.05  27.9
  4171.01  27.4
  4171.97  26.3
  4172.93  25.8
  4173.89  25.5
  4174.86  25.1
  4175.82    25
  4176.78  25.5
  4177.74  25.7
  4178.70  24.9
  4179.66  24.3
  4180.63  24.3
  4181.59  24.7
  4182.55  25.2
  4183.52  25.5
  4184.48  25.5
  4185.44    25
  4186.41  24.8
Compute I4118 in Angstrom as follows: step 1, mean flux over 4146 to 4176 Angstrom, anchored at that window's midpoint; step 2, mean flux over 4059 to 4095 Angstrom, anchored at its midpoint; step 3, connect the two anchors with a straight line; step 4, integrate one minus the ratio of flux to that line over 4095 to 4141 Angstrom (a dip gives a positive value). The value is 3.00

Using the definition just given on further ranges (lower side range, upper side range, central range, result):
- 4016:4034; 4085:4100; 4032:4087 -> 2.3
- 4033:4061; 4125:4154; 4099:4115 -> 0.9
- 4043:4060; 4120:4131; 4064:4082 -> -0.6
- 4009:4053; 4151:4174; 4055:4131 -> 3.4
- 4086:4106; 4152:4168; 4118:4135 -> 0.7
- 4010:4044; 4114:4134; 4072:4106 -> -1.1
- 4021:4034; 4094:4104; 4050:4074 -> 1.0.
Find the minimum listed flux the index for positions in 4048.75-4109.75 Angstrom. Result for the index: 21.3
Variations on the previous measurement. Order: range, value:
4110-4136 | 22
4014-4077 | 22.3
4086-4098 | 23.8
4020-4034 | 22.7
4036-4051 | 22.9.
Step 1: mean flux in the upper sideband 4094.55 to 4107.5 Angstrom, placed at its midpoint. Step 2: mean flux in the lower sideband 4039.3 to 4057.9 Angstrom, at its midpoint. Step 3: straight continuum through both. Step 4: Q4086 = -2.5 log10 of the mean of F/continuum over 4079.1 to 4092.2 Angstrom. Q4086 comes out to -0.19 mag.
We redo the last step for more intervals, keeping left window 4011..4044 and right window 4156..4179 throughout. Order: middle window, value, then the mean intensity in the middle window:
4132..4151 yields 0.06 mag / 24.7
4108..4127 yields 0.03 mag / 25.7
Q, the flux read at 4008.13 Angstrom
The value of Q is 30.3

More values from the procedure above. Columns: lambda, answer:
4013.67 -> 28.4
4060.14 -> 22.4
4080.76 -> 27.8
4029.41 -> 22.8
